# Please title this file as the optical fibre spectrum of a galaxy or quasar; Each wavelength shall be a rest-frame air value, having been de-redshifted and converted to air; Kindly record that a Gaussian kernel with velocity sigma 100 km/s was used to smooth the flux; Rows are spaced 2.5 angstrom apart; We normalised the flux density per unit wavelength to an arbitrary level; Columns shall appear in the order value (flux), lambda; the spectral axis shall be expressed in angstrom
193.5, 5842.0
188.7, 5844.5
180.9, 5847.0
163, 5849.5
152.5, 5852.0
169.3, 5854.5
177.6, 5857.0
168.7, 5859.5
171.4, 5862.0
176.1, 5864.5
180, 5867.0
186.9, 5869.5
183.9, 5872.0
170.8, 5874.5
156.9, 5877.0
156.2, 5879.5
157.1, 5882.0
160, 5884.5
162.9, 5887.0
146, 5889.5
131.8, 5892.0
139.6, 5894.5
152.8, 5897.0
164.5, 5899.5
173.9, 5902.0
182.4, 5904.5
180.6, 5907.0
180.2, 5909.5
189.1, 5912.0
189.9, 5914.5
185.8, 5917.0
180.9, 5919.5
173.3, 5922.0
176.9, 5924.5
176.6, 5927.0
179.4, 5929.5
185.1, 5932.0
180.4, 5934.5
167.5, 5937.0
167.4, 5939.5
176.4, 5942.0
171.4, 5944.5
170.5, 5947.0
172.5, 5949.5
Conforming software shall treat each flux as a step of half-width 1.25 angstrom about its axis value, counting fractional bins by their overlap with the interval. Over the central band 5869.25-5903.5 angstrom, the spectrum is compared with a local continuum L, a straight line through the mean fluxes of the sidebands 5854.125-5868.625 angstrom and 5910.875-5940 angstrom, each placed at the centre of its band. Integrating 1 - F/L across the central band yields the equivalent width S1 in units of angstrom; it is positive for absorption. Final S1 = 3.3 angstrom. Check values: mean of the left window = 174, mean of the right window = 180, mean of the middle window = 160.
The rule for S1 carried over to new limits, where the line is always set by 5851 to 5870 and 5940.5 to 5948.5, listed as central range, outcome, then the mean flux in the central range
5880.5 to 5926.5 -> 1.1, 168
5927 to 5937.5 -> -0.4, 179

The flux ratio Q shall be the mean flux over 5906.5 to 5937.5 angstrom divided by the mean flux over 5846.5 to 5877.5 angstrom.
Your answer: 1.0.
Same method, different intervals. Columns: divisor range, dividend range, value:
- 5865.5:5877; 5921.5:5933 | 1.00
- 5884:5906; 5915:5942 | 1.13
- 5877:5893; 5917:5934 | 1.17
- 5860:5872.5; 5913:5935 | 1.01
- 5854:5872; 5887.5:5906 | 0.89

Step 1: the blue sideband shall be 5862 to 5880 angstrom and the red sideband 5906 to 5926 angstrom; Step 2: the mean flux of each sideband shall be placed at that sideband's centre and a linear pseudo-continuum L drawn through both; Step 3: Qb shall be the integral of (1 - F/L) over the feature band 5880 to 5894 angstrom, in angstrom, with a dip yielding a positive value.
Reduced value 2.0 angstrom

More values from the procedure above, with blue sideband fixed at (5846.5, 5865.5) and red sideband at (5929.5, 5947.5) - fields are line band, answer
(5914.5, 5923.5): -0.41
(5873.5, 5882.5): 0.56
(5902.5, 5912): -0.49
